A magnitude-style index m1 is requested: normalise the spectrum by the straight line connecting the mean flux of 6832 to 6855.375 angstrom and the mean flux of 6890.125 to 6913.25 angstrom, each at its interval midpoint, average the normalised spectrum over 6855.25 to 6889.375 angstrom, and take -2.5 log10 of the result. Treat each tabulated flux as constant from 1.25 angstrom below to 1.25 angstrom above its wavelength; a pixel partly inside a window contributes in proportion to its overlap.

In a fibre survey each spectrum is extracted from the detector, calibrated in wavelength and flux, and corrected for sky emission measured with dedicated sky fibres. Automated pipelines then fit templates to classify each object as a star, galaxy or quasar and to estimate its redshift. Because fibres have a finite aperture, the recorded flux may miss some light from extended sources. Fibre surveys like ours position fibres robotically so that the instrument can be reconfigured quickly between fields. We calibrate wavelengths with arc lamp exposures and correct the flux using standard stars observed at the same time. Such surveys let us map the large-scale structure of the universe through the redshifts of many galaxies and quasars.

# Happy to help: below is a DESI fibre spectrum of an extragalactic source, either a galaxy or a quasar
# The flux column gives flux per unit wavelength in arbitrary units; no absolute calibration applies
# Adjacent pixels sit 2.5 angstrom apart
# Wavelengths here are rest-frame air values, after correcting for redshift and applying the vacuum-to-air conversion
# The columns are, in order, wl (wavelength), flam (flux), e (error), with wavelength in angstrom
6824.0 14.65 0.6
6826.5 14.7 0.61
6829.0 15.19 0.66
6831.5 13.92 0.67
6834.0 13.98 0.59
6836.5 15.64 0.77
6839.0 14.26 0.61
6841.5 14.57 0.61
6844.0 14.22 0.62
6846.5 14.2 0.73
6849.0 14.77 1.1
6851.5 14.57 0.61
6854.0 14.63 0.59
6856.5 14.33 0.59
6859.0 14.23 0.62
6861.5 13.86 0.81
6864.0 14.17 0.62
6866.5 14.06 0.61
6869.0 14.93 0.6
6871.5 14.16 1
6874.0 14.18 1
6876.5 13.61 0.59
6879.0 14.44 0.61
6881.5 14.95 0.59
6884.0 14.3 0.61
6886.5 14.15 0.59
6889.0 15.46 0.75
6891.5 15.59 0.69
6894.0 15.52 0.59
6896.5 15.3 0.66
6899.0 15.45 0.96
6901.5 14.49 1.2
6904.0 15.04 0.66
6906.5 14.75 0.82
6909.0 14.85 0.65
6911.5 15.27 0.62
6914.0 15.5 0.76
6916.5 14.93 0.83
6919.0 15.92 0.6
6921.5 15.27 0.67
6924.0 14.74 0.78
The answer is 0.04 mag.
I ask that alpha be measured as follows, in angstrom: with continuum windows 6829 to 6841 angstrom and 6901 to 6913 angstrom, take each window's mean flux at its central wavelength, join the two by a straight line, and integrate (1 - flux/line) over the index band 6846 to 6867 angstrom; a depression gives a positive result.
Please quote 0.5 angstrom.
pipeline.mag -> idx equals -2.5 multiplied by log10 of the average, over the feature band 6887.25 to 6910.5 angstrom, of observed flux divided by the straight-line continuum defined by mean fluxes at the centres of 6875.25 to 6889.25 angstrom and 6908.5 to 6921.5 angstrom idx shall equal -0.02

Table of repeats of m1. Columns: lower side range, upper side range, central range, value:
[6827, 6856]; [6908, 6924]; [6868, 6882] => 0.039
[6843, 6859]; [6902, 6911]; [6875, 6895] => -0.002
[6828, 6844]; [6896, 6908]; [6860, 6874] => 0.039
